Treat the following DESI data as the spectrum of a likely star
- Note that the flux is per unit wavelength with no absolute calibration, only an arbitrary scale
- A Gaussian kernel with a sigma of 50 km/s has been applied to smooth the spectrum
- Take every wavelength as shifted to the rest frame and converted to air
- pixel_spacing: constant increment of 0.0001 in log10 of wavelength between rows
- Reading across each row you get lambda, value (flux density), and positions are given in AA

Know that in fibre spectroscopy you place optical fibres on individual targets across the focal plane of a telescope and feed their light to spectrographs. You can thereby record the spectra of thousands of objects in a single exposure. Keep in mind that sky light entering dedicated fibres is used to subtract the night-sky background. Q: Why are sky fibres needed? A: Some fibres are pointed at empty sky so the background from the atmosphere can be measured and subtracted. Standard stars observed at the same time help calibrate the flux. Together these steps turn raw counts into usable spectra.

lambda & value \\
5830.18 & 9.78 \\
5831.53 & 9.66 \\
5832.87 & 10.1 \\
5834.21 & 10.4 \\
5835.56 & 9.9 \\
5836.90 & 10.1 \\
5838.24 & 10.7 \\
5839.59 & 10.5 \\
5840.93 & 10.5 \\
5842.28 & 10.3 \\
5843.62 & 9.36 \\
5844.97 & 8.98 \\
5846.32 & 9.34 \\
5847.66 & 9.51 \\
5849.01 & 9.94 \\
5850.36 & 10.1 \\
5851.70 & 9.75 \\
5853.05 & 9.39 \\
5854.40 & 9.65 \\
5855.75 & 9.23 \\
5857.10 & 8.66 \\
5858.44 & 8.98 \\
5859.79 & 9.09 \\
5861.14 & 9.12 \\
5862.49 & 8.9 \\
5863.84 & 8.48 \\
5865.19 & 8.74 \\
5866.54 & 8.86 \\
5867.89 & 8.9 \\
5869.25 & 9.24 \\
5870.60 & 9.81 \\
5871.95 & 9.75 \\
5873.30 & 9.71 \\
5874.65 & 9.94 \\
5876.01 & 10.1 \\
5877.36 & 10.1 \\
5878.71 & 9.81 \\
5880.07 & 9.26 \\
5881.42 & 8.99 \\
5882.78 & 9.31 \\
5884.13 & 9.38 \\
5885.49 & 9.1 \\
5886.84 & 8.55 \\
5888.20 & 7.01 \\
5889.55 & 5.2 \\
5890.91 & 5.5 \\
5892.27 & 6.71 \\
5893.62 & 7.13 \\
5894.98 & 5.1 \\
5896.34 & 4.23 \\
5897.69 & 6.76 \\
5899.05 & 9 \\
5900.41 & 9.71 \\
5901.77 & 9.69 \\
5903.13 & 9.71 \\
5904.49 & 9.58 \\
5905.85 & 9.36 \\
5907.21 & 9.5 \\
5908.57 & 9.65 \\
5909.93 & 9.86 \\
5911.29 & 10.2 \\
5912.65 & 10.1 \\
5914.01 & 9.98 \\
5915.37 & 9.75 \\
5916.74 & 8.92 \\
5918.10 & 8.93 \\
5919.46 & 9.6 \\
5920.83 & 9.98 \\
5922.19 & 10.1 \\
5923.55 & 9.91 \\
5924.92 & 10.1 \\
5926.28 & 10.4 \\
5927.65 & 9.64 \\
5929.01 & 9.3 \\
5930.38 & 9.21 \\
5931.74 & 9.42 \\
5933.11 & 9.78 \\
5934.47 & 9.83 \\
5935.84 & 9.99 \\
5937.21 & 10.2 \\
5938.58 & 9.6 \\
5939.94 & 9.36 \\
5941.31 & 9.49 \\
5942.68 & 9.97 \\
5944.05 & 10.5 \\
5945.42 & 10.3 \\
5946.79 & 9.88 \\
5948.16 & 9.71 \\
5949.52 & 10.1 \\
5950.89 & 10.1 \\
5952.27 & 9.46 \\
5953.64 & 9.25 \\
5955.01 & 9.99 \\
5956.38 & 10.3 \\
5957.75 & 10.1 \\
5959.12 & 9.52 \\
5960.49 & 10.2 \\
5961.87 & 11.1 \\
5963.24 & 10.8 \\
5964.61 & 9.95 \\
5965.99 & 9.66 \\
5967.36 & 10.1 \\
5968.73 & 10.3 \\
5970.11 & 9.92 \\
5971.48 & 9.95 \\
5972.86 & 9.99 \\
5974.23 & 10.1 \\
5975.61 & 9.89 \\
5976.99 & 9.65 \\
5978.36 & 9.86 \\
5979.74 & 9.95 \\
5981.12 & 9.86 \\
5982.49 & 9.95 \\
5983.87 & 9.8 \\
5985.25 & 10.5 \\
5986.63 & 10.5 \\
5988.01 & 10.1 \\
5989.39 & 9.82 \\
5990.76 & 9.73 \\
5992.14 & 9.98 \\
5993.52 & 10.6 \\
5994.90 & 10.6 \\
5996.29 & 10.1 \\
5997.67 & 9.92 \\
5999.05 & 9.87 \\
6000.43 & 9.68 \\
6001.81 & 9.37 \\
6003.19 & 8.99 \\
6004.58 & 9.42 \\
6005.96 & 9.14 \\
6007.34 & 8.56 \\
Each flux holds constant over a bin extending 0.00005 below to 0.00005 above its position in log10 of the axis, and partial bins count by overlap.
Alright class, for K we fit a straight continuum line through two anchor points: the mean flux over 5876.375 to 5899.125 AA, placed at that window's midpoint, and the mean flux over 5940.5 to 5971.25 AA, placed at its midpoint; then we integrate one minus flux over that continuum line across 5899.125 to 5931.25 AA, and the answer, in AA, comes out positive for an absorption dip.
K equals -3.9 AA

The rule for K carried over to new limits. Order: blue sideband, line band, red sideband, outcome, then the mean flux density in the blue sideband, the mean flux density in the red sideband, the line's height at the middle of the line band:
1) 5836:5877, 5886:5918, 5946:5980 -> 4.6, 9.53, 10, 9.73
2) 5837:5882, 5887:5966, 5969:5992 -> 4.1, 9.51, 9.98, 9.77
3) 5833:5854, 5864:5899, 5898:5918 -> 5.1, 9.92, 9.57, 9.71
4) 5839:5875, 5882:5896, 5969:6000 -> 3.4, 9.43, 10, 9.58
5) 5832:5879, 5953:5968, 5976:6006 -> -0.4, 9.6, 9.9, 9.83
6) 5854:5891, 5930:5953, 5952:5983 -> -0.3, 8.95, 10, 9.72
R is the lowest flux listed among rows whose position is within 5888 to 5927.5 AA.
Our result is 4.23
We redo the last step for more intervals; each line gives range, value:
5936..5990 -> 9.25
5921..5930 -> 9.3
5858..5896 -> 5.1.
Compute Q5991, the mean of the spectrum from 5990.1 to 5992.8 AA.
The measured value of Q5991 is 9.85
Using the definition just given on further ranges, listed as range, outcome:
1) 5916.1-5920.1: 9.16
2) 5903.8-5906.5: 9.47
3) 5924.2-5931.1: 9.73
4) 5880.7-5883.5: 9.17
